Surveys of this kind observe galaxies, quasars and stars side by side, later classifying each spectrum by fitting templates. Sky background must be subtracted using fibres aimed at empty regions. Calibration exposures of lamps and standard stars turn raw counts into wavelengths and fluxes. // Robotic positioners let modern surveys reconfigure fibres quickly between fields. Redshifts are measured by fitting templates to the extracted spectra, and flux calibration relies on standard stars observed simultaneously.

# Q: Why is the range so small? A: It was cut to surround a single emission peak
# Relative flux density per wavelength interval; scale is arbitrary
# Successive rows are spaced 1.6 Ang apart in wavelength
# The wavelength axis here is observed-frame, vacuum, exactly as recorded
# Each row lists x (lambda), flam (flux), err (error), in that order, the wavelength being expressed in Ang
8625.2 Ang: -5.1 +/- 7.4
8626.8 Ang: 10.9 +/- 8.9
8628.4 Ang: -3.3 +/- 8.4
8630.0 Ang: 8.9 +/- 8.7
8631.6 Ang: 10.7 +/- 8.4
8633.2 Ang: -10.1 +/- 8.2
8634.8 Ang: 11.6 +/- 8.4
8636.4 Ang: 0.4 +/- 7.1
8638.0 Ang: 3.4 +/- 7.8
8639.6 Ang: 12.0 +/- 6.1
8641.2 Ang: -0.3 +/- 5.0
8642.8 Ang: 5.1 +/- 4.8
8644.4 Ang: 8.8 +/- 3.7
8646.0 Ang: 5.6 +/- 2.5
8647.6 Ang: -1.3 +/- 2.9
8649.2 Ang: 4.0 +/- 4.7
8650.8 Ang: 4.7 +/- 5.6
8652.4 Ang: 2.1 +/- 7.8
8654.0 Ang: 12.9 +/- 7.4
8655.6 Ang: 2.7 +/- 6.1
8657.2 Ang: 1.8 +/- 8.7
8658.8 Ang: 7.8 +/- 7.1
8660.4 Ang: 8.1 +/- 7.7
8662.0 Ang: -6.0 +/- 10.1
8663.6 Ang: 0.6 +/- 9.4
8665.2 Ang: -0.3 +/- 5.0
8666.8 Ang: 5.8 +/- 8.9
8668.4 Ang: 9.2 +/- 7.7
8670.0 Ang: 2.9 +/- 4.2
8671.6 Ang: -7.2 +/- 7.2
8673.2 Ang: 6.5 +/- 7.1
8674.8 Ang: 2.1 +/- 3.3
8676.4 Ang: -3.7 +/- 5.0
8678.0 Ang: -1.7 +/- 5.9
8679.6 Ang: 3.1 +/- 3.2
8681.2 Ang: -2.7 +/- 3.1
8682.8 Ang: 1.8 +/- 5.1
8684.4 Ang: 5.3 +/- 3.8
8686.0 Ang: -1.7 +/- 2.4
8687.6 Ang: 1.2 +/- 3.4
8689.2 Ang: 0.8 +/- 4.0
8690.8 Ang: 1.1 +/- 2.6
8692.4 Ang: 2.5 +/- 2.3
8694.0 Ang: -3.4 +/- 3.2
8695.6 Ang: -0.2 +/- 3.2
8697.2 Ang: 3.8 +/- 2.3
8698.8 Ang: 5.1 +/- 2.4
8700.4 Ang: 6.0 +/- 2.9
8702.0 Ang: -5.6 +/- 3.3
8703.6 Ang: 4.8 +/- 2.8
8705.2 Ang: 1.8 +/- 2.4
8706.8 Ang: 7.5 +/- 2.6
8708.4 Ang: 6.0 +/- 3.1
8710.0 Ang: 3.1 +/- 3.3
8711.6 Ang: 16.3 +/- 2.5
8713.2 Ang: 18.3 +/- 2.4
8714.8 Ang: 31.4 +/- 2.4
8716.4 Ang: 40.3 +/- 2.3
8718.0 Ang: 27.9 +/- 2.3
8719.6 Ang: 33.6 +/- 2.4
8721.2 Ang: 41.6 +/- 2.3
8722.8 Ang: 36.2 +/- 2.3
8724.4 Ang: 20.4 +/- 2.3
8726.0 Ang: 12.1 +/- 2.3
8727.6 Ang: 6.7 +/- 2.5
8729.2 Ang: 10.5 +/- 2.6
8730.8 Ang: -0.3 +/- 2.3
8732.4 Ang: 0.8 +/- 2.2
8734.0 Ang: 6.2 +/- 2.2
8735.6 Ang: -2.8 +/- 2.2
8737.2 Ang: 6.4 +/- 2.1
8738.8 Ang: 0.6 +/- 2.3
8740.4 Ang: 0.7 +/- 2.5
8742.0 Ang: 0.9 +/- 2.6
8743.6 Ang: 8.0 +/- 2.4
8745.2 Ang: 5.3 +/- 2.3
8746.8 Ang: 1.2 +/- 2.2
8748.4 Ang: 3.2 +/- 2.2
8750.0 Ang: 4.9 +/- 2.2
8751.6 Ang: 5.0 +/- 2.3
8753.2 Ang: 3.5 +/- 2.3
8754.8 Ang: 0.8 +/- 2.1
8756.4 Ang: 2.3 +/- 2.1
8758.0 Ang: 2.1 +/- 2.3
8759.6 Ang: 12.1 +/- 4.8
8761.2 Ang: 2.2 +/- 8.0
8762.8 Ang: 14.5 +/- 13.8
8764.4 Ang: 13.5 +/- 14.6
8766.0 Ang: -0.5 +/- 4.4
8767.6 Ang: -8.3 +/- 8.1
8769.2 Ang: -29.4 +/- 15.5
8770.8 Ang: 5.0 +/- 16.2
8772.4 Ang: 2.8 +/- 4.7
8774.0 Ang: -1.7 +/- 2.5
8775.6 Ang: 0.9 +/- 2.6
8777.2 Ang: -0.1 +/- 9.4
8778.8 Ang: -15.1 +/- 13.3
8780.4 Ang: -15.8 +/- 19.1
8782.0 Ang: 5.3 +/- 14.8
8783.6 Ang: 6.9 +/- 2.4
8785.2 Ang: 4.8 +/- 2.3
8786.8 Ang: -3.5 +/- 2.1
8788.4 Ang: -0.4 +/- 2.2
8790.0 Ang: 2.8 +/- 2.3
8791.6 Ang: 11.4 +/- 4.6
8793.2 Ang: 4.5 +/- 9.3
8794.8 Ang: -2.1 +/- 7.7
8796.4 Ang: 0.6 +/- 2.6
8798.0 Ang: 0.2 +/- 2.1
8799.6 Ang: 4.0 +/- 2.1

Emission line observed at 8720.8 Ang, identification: [O II]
